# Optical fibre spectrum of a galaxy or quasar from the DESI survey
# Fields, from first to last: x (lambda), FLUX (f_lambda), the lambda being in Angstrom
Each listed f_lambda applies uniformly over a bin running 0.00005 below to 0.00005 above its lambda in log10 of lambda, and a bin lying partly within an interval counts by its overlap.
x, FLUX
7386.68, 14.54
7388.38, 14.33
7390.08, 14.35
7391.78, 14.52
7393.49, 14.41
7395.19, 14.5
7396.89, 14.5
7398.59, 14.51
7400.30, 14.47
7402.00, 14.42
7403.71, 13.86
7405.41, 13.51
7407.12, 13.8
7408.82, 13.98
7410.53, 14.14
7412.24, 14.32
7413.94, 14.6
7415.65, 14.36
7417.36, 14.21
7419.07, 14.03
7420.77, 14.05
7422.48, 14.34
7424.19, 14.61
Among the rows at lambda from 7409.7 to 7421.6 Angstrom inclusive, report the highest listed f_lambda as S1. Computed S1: 14.6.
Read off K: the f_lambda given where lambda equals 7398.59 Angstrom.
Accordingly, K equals 14.51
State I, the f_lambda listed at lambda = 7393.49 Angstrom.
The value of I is 14.41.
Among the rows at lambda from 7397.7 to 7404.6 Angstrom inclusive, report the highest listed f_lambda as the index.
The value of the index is 14.51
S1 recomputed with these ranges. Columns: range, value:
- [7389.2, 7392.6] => 14.52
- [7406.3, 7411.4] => 14.14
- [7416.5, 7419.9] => 14.21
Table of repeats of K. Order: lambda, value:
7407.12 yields 13.8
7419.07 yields 14.03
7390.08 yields 14.35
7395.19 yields 14.5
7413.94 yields 14.6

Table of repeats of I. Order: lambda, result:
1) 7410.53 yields 14.14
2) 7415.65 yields 14.36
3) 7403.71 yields 13.86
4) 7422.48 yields 14.34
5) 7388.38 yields 14.33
